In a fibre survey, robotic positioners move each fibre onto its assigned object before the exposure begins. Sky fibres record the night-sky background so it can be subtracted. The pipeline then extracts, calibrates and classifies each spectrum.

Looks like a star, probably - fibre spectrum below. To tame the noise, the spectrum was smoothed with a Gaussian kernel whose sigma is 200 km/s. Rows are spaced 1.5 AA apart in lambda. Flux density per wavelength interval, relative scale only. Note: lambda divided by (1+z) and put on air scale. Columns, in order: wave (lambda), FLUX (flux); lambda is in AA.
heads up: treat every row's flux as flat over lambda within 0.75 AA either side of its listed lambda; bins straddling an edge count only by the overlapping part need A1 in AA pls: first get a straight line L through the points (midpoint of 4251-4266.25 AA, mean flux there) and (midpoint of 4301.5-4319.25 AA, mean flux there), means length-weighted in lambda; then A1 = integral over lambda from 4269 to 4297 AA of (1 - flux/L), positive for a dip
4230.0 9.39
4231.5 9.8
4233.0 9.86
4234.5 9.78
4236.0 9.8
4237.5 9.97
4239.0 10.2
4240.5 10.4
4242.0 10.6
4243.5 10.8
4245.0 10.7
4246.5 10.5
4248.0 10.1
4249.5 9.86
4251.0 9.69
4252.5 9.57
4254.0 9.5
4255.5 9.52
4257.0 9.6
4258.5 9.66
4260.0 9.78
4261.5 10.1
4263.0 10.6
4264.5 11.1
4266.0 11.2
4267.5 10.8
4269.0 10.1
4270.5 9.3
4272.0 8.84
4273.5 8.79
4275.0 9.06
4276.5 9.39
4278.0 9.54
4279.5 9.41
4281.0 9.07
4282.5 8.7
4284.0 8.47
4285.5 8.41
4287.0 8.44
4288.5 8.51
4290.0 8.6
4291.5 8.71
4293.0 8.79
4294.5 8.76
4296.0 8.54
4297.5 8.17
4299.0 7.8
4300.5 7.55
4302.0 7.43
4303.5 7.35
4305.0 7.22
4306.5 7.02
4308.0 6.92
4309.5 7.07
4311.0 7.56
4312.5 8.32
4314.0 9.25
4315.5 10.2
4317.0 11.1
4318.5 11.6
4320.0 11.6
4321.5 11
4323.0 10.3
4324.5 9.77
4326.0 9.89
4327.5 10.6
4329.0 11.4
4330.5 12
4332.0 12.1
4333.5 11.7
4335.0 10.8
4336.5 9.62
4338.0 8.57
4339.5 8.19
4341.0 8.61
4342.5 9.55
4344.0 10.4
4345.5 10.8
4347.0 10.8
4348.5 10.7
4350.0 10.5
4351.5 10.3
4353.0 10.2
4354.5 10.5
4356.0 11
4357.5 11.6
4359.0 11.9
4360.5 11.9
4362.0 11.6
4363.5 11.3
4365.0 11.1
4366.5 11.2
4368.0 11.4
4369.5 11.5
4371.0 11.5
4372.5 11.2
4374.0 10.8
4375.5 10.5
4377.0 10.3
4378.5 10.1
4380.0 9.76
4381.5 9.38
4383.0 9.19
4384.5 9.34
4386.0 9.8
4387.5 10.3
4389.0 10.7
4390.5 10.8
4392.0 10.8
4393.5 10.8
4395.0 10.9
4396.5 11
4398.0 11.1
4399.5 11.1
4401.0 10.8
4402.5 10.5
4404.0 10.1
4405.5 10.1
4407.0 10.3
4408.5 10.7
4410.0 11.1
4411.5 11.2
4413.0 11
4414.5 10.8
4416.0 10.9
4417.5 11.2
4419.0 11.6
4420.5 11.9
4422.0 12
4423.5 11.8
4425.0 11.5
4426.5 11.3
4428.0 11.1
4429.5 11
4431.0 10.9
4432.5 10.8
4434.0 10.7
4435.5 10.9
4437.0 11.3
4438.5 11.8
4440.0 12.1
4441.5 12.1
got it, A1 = 1.2 AA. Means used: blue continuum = 10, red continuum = 8.43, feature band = 8.88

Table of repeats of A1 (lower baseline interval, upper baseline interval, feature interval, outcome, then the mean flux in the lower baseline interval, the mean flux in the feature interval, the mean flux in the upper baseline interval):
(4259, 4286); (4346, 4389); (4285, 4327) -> 5.1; 9.6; 8.79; 10.7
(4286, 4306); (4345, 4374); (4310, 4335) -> -3.0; 8.13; 10.5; 11.1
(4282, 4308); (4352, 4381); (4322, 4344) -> -1.4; 8.1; 10.2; 11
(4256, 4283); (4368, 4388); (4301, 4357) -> 1.6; 9.73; 9.78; 10.3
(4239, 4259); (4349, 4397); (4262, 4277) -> 0.3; 10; 9.93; 10.7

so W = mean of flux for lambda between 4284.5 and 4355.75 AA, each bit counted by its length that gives 9.44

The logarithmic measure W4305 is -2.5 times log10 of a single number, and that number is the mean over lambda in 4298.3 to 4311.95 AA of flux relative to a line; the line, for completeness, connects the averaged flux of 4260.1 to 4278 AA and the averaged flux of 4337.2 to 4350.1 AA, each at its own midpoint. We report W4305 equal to 0.32 mag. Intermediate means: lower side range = 9.91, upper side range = 9.75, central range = 7.34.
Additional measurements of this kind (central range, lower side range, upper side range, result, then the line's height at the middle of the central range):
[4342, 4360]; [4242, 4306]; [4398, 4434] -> -0.05 mag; 10.2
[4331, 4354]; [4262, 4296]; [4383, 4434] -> -0.02 mag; 10.1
